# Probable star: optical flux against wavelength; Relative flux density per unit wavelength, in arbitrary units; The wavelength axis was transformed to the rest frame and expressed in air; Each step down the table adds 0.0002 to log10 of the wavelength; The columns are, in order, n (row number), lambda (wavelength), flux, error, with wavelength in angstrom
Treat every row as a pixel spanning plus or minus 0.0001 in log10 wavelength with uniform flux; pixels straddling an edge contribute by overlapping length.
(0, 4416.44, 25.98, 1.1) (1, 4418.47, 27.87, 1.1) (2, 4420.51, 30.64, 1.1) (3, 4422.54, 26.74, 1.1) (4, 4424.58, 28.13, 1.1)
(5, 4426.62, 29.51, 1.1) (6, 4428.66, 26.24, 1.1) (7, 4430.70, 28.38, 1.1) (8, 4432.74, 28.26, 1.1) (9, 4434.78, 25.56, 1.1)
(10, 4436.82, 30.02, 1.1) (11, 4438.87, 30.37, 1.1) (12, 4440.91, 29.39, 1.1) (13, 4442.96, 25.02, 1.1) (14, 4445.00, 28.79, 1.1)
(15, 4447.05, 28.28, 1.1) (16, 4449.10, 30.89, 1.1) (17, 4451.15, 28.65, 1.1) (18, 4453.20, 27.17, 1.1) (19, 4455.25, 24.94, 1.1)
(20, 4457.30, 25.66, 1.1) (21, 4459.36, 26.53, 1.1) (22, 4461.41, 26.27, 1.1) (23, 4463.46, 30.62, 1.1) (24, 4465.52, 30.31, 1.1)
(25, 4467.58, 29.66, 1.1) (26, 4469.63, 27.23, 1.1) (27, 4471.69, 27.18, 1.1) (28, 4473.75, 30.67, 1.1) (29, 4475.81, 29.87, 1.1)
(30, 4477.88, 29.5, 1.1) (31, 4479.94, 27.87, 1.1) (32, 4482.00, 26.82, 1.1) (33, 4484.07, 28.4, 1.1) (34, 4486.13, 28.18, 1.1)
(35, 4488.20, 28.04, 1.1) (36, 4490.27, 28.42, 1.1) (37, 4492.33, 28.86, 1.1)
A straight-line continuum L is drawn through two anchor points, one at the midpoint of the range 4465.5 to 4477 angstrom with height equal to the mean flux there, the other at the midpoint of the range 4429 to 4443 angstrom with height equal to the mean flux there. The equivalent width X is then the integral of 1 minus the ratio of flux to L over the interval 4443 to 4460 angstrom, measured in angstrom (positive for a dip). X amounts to 0.66 angstrom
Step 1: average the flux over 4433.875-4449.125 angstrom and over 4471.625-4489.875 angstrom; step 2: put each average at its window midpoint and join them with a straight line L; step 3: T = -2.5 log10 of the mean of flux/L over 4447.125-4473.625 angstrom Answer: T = 0.02 mag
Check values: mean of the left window 28.4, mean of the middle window 28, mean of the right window 28.6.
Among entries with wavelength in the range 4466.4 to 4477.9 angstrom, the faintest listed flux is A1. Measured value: 27.18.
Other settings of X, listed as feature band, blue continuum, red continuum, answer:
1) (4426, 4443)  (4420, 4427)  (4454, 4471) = 0.0 angstrom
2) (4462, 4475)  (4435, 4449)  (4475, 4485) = -0.3 angstrom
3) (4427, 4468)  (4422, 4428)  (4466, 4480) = 0.7 angstrom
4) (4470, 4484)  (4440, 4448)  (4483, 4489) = -0.2 angstrom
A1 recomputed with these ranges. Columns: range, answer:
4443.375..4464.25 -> 24.94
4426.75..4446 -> 25.02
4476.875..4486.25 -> 26.82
